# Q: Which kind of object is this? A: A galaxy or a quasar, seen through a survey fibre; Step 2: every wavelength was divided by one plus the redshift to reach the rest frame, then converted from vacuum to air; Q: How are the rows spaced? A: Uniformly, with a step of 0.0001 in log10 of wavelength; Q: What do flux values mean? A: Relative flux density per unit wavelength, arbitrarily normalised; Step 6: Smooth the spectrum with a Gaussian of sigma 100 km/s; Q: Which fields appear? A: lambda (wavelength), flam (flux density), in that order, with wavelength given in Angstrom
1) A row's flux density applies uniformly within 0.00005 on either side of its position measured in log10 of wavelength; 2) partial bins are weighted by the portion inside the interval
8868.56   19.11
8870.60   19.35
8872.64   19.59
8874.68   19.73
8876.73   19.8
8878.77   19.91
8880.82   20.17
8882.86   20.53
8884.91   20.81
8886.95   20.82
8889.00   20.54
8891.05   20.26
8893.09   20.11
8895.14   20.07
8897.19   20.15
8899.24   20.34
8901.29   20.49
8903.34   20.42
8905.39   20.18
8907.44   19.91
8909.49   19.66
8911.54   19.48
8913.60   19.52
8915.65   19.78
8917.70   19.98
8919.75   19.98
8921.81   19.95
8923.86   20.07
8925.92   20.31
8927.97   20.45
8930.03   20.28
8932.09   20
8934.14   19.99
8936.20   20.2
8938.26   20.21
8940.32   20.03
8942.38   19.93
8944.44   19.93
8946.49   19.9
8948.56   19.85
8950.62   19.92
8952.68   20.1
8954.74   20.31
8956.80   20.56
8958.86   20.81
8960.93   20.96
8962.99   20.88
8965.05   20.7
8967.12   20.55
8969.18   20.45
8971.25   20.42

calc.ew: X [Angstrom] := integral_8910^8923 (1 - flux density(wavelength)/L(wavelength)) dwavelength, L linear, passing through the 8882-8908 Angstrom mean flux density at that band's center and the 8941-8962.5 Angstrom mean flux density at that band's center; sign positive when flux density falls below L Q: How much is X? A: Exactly 0.3 Angstrom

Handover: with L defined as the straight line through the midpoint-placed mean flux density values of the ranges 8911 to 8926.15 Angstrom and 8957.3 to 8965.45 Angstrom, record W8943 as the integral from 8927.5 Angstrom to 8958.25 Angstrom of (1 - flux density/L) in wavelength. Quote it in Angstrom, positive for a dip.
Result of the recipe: 0.5 Angstrom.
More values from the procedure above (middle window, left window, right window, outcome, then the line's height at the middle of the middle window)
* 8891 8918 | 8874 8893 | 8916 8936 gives 0.24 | 20.2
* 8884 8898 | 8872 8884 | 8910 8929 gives -0.31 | 20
